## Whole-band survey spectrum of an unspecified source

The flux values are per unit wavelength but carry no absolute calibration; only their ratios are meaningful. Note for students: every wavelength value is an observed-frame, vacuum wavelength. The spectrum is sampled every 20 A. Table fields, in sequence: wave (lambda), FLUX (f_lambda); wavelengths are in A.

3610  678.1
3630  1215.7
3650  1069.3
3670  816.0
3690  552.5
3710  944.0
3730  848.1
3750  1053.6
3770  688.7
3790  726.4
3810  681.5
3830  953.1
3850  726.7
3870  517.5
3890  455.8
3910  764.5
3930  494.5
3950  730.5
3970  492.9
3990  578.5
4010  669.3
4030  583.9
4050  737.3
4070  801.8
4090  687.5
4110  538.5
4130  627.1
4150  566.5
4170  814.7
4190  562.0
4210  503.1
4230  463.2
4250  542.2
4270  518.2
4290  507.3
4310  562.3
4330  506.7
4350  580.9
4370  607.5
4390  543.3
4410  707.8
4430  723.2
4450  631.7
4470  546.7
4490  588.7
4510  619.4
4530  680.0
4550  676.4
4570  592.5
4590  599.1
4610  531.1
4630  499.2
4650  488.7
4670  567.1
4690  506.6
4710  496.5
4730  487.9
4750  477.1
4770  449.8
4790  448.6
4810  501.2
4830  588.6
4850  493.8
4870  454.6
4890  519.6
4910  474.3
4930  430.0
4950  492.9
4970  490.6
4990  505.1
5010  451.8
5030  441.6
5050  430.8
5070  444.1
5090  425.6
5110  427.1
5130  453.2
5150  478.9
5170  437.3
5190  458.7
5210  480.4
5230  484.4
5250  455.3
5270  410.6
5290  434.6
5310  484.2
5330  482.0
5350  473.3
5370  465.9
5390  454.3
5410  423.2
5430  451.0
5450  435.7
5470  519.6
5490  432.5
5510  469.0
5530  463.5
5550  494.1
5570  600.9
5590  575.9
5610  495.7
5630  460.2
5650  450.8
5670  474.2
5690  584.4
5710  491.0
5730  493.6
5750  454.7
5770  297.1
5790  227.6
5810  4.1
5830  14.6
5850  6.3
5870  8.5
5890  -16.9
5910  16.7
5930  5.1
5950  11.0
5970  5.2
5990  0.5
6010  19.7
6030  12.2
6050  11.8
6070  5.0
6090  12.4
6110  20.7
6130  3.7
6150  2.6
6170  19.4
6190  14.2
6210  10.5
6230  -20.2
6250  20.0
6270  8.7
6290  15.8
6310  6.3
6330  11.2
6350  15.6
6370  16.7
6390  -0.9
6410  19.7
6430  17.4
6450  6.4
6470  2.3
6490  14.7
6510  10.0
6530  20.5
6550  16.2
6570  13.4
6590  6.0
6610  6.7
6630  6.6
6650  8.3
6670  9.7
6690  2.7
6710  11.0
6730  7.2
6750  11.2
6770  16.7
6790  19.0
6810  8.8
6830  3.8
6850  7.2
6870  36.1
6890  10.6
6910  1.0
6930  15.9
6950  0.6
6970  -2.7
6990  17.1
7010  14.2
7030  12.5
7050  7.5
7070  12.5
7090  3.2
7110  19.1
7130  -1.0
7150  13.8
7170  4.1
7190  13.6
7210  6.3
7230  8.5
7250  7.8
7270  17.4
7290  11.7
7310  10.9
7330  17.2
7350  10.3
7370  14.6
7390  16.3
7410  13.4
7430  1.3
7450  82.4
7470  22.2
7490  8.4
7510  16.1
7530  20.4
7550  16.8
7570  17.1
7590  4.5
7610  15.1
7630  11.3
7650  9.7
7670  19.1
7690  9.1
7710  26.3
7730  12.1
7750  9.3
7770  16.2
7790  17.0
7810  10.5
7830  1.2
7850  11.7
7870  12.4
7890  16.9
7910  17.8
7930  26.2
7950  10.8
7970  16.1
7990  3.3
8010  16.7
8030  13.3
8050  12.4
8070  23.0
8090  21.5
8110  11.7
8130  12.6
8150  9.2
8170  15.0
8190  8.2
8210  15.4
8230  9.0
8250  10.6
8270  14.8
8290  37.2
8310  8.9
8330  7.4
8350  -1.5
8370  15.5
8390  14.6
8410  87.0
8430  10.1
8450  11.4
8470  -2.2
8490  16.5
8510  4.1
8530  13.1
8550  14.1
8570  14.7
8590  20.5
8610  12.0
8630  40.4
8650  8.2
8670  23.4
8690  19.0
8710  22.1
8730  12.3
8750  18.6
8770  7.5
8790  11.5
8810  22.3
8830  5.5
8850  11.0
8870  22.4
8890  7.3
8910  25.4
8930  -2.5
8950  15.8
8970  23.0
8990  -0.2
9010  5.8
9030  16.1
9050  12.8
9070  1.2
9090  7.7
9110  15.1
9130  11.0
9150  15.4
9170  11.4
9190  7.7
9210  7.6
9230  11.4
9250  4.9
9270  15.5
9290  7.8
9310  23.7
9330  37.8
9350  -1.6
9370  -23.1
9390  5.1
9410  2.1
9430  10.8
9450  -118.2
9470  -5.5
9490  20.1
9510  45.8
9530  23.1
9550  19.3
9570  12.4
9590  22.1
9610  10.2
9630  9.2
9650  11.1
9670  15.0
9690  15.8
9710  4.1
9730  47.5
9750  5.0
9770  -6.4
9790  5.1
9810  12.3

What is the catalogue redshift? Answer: 0.496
